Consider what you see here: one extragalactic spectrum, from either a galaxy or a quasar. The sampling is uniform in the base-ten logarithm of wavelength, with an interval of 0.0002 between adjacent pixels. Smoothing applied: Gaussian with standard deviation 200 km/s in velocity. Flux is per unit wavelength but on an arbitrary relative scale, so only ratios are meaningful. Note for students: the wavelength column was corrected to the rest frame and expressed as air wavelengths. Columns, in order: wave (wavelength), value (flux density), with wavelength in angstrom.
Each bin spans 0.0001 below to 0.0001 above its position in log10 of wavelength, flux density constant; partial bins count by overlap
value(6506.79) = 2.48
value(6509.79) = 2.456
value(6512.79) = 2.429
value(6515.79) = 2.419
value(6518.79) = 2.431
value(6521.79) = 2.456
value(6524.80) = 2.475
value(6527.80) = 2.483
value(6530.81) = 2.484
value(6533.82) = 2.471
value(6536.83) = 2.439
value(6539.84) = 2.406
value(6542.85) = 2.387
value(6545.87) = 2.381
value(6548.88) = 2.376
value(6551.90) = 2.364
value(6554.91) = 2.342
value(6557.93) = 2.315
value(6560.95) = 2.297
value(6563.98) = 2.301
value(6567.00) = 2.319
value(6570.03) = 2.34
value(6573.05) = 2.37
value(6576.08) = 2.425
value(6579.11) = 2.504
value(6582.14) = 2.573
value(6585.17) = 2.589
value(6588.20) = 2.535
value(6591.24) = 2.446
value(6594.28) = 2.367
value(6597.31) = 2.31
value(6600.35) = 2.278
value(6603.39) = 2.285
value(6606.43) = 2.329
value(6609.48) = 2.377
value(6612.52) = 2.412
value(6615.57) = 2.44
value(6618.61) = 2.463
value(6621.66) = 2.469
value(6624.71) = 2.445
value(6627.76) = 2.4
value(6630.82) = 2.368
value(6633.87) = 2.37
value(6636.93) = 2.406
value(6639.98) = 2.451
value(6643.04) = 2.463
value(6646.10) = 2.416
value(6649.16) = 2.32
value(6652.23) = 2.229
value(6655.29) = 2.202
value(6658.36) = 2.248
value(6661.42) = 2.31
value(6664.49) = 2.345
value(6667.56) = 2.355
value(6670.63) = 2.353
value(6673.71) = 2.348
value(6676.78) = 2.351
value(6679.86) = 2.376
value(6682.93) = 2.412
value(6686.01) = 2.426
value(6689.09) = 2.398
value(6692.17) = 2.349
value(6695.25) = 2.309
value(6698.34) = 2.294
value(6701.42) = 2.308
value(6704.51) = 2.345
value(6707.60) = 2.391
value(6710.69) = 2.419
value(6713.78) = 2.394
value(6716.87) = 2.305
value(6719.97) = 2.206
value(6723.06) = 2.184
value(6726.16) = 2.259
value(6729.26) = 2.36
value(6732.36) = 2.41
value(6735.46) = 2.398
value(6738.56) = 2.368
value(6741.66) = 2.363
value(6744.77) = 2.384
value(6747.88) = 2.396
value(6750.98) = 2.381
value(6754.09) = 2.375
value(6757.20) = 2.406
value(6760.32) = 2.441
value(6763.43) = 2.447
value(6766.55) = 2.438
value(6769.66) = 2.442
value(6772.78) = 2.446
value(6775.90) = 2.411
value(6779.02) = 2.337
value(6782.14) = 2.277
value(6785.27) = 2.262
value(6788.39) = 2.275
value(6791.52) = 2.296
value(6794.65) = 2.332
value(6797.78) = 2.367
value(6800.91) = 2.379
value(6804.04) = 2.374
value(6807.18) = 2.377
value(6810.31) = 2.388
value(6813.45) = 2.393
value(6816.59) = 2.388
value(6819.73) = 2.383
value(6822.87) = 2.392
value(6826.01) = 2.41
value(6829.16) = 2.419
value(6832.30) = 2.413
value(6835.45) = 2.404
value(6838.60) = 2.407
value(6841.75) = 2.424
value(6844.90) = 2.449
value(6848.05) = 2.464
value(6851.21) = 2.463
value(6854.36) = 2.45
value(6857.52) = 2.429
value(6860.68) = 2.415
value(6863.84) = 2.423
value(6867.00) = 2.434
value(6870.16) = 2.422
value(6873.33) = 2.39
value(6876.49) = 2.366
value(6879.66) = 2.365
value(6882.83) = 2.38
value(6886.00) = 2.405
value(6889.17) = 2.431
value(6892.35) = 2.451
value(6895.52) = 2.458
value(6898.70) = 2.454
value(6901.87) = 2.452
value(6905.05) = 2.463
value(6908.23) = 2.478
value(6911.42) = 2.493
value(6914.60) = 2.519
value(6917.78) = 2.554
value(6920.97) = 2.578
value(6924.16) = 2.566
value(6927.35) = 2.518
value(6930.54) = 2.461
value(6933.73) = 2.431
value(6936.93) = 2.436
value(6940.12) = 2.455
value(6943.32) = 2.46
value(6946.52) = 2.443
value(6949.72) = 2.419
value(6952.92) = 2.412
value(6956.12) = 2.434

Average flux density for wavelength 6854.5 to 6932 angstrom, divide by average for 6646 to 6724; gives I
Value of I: 1.1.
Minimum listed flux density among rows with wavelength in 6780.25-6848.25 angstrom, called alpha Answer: 2.262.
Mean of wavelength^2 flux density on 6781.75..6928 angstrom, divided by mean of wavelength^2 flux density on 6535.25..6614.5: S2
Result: 1.10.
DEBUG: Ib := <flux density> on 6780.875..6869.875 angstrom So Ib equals 2.39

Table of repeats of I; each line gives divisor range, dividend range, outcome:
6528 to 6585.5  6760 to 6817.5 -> 0.99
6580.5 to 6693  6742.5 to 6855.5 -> 1.00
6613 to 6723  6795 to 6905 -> 1.02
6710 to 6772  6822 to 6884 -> 1.02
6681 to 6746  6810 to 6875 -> 1.03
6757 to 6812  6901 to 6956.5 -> 1.04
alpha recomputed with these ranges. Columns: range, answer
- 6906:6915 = 2.478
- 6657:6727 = 2.184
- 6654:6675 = 2.202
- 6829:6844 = 2.404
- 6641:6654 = 2.229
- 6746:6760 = 2.375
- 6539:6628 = 2.278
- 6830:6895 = 2.365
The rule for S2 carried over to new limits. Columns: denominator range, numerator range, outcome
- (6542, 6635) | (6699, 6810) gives 1.04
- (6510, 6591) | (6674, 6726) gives 1.01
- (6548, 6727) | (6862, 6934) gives 1.12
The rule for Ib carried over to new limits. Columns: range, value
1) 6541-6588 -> 2.4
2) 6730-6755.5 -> 2.38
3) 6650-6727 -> 2.33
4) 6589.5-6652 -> 2.39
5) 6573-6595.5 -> 2.48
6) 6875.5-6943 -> 2.46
